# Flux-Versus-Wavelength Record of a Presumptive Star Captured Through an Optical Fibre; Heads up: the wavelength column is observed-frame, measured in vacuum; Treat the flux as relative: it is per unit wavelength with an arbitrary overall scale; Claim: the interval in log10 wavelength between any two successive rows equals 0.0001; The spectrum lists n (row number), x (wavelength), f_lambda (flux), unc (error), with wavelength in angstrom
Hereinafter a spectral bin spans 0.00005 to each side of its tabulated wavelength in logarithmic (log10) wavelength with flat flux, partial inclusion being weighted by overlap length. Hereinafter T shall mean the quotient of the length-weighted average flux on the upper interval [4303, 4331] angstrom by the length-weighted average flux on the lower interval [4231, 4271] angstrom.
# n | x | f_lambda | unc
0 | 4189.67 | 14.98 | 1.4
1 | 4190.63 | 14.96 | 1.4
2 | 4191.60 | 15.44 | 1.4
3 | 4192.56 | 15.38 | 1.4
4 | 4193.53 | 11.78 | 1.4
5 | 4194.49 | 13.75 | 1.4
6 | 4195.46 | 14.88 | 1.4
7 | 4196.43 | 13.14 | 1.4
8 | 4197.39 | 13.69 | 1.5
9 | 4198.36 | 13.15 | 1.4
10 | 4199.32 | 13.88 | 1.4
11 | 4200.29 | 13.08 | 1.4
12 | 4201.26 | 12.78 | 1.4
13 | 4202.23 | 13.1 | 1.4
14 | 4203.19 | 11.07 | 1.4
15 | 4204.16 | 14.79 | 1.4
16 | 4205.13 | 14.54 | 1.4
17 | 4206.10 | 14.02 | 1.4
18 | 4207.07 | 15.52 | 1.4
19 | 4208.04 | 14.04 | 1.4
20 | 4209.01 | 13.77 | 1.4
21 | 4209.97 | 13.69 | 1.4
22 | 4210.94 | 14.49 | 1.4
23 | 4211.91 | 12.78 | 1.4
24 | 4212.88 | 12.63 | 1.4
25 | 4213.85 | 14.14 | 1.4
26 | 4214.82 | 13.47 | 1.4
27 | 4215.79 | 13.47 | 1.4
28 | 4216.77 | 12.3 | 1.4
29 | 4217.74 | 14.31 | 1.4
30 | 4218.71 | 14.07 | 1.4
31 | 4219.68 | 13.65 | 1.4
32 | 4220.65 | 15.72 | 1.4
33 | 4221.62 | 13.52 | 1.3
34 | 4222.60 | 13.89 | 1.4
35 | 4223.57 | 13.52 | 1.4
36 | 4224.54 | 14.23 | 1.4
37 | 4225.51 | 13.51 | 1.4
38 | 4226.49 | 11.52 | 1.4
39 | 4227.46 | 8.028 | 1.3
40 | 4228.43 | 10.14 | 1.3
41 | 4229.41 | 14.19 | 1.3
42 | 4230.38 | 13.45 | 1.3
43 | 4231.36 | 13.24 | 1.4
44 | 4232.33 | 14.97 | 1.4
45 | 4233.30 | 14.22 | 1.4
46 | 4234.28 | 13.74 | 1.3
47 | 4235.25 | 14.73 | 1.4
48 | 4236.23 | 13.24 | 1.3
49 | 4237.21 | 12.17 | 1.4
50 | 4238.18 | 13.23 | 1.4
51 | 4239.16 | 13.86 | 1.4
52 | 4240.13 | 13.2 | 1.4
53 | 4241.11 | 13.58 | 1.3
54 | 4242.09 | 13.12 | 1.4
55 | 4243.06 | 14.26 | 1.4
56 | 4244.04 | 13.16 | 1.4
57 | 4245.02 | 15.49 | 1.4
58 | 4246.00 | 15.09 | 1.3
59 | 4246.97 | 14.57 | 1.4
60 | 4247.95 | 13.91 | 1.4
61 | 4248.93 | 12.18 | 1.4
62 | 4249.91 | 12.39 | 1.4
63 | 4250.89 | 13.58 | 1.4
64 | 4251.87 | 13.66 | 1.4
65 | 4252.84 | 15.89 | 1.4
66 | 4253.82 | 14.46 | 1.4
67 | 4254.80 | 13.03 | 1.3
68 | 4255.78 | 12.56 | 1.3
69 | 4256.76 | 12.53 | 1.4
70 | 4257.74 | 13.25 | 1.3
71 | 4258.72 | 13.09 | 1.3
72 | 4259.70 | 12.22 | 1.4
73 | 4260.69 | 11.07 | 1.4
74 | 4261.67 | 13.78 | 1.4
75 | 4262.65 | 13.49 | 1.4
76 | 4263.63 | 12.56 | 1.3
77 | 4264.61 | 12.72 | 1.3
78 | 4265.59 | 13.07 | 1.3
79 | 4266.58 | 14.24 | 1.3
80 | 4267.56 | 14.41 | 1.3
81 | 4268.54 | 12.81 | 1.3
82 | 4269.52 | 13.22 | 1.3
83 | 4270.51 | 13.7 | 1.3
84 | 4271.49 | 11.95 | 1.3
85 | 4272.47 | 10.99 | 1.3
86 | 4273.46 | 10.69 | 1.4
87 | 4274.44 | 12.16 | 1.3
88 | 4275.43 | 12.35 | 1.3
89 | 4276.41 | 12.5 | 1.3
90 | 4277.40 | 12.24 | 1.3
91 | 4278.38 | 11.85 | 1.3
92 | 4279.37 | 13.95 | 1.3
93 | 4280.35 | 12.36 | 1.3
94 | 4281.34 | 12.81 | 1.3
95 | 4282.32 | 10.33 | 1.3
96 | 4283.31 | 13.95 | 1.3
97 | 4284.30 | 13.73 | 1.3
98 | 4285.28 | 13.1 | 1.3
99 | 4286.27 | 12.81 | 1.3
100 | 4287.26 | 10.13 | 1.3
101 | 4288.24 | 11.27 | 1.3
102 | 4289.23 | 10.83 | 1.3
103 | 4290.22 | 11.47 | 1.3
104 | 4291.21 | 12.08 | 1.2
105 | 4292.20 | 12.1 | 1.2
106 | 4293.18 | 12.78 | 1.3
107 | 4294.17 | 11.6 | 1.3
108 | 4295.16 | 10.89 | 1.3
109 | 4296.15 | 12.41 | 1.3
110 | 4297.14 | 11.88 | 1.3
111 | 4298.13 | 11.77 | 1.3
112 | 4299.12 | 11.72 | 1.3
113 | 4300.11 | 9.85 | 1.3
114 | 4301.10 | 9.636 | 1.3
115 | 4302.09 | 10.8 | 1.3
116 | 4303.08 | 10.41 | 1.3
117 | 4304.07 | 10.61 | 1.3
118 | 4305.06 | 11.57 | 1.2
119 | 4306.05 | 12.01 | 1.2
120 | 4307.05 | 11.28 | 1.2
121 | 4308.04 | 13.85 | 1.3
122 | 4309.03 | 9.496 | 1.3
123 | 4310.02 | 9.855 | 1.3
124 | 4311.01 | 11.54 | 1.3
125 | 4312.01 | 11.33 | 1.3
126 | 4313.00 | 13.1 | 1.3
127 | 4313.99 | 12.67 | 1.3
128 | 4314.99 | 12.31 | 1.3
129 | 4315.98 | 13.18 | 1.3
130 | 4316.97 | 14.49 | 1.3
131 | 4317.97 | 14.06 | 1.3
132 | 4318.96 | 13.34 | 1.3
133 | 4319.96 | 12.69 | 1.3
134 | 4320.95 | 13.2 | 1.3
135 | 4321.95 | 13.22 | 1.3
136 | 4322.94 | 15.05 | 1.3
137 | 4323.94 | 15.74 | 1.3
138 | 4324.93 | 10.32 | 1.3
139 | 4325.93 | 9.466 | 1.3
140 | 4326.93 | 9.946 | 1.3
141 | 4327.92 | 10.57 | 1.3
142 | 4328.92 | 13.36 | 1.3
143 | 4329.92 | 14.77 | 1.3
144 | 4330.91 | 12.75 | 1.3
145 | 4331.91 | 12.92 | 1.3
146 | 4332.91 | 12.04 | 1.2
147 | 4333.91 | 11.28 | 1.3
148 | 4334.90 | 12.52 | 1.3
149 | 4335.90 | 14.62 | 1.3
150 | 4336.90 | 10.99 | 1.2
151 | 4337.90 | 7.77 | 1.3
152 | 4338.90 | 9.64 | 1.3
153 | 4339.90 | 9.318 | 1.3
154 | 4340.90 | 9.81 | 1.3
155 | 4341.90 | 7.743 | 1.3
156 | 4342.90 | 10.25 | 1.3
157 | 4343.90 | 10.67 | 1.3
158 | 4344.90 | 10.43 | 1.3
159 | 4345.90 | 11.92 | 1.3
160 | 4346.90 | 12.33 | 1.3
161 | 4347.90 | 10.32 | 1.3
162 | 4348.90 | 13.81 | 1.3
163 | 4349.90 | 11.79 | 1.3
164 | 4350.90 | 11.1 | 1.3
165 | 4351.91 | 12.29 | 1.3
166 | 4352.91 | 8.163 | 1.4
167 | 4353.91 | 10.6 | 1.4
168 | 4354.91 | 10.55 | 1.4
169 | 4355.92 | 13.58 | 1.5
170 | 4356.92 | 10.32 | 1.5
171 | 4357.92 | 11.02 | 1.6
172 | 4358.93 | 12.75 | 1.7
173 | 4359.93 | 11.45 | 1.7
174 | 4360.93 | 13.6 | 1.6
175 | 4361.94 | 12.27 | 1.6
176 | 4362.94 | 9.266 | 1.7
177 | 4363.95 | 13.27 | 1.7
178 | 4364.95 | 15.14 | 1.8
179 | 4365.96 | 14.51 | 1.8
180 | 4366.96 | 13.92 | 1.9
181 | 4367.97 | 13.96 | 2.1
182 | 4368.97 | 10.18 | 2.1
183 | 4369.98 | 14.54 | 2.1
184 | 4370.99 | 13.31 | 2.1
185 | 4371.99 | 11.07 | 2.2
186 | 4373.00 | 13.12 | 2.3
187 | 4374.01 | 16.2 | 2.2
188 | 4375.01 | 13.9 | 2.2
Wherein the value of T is 0.9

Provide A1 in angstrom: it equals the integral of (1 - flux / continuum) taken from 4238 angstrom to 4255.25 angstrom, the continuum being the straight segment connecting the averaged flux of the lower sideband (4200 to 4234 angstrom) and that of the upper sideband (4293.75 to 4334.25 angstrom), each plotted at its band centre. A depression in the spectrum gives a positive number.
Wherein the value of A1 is -1.1 angstrom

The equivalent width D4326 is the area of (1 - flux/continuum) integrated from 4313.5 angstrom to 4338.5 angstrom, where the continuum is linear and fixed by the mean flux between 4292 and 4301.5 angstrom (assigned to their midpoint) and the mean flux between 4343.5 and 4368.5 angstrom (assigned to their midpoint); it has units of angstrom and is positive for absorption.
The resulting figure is -1.7 angstrom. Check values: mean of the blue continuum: 11.5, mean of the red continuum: 12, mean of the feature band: 12.5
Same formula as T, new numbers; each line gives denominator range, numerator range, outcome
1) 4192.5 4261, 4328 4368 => 0.87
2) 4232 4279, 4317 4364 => 0.88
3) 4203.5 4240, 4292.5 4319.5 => 0.87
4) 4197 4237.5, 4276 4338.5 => 0.90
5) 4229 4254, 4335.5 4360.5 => 0.79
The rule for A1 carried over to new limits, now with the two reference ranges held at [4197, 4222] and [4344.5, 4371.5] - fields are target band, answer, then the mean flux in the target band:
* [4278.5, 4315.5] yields 2.9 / 11.7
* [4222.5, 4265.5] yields 0.1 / 13.3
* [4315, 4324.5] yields -1.0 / 13.8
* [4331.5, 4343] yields 1.5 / 10.7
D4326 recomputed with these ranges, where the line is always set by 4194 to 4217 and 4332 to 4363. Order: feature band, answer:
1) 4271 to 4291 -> 0.37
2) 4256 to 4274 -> -0.26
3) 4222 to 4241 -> 0.04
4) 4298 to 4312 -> 1.02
